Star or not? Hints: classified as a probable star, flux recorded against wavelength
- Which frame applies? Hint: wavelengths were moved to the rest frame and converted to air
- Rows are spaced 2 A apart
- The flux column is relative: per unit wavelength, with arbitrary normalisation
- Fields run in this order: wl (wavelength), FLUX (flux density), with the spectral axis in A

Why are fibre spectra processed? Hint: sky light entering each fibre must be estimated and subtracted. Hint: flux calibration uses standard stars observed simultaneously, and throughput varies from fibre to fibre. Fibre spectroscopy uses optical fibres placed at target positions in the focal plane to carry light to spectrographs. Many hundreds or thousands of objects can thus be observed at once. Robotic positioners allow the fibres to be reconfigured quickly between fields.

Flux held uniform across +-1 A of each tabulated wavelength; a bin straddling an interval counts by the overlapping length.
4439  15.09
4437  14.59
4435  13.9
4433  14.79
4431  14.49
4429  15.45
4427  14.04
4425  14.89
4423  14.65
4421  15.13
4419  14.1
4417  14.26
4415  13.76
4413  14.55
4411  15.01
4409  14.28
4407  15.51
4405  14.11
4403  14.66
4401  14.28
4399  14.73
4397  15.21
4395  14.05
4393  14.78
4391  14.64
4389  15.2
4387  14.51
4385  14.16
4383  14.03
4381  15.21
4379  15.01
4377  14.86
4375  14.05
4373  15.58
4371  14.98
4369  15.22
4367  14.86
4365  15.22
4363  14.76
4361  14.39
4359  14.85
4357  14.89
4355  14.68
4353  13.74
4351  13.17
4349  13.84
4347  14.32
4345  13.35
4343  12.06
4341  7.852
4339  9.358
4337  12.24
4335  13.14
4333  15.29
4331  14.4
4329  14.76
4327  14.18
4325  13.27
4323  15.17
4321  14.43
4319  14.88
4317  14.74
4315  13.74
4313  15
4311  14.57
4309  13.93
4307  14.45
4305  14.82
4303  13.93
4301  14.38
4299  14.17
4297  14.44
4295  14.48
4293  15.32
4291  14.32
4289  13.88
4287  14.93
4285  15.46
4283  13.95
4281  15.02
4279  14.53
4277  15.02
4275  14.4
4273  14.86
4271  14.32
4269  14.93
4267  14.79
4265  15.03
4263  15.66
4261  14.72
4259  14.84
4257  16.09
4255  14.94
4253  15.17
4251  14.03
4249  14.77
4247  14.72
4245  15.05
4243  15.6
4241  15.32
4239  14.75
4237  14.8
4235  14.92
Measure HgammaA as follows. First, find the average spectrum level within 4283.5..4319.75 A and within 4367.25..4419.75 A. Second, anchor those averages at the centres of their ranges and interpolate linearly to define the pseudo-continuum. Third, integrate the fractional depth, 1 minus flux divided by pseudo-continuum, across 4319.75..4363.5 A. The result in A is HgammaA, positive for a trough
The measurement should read 3.1 A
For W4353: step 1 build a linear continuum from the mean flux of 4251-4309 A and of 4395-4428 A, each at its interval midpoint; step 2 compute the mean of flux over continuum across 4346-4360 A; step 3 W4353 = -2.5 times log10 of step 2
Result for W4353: 0.03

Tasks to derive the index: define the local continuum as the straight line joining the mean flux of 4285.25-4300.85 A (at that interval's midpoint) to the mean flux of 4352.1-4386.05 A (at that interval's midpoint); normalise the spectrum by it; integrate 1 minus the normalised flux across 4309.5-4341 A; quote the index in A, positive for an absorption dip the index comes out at 1.9 A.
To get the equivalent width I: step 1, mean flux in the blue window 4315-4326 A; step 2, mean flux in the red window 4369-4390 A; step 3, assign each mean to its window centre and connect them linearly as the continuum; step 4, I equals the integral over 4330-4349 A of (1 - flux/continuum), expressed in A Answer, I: 2.6 A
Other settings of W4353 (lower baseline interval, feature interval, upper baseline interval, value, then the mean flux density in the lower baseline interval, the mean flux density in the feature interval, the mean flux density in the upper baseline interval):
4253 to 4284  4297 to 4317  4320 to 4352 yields -0.03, 14.9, 14.4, 13.2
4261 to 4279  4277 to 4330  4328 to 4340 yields -0.04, 14.8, 14.5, 13.2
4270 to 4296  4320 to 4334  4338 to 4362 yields -0.07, 14.7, 14.5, 13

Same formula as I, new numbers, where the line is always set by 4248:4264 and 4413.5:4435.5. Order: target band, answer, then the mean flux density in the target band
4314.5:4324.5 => 0.2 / 14.6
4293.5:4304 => 0.4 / 14.3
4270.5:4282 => 0.2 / 14.7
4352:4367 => 0.0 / 14.7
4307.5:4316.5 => 0.3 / 14.3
